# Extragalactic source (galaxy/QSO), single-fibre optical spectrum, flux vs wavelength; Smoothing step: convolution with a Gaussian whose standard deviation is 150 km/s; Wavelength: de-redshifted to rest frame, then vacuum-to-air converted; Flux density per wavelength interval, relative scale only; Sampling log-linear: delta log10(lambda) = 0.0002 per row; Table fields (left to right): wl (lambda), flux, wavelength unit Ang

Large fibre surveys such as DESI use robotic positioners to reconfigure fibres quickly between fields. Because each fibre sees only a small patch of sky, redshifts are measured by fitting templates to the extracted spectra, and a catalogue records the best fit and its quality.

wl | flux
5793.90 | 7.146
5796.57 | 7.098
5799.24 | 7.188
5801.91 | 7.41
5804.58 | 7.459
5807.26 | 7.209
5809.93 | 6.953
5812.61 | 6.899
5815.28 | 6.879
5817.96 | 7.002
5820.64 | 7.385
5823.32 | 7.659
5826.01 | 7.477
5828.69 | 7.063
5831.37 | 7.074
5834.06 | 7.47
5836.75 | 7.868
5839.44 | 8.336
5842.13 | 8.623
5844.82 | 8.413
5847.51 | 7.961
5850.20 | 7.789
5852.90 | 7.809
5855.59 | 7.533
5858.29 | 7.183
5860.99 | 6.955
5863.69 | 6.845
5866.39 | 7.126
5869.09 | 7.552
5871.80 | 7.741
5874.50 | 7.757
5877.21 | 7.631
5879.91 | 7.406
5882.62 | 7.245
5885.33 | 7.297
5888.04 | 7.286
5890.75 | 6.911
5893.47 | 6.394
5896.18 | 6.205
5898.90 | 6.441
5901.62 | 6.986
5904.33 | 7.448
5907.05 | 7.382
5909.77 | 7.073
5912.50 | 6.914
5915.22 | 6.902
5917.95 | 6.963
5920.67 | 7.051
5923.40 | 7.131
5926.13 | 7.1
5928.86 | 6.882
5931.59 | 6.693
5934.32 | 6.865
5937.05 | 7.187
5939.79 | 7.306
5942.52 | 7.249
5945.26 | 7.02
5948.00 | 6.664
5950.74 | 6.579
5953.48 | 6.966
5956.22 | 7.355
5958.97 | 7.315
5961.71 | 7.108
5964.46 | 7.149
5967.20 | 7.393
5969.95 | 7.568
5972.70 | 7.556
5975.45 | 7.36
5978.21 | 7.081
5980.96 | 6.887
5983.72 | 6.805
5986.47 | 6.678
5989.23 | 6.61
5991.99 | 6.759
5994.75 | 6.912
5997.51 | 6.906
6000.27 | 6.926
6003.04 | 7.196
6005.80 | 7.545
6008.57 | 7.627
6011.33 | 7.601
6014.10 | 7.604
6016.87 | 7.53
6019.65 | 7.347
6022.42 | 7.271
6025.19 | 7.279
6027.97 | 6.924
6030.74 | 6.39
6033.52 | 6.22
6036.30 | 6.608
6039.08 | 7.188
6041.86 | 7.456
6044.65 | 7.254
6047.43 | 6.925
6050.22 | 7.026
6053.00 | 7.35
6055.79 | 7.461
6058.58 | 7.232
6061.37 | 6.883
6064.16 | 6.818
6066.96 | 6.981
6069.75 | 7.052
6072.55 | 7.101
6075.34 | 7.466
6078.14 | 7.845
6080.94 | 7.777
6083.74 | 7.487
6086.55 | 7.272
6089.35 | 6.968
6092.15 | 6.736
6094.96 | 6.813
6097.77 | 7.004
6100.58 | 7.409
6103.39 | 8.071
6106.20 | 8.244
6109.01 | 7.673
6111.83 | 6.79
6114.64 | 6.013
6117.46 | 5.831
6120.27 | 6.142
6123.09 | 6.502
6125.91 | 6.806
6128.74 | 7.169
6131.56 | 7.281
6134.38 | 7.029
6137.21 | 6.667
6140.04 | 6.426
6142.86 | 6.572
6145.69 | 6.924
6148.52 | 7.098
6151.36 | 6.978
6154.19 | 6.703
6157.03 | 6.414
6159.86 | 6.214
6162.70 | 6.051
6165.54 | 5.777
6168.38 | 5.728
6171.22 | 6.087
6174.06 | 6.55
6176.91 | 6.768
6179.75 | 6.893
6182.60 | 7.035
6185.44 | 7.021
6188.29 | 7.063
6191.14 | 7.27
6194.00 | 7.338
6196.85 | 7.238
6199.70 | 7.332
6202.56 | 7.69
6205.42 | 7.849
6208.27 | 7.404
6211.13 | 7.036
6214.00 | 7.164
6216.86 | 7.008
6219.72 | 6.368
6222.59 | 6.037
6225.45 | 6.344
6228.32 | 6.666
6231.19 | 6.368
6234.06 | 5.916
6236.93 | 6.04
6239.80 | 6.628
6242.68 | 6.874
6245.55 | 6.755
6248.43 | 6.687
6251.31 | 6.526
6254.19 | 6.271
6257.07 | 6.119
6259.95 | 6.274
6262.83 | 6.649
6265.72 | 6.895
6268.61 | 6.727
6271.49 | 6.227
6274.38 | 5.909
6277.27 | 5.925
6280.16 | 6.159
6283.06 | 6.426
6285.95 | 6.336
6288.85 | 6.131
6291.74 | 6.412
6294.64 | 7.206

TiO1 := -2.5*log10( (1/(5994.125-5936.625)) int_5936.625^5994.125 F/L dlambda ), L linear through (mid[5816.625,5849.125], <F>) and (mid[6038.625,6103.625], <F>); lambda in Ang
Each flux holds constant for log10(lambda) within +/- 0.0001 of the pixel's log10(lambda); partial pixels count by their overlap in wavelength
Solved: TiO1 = 0.05 mag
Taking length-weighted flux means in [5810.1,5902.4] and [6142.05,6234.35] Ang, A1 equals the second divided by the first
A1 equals 0.9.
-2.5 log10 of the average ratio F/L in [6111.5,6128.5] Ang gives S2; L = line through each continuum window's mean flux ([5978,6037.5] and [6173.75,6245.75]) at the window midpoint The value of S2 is 0.093 mag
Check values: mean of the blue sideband 7.03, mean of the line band 6.38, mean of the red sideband 6.88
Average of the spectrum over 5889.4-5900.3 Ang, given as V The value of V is 6.48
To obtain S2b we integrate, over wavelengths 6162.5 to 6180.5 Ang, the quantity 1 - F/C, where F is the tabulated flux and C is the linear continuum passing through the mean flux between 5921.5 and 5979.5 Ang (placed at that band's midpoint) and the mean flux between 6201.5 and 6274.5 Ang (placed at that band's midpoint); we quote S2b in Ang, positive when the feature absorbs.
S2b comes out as 1.3 Ang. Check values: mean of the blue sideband 7.12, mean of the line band 6.26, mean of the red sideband 6.64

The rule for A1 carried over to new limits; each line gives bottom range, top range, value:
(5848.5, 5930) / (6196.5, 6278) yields 0.93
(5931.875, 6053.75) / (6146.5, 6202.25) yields 0.95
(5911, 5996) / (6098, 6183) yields 0.96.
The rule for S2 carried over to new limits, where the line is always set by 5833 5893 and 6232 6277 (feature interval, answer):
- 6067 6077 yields -0.04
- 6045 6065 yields -0.02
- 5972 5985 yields 0.02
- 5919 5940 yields 0.05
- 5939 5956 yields 0.05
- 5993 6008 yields 0.01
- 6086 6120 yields -0.03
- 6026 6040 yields 0.06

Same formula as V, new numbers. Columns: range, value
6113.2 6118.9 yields 5.94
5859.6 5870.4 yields 7.12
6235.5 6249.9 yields 6.6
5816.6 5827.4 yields 7.38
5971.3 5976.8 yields 7.46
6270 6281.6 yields 6.06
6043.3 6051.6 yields 7.07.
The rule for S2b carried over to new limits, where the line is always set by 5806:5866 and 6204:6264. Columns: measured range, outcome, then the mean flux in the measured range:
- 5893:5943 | 2.3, 6.96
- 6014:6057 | -0.3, 7.1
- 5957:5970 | -0.2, 7.28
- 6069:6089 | -1.3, 7.42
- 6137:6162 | 0.6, 6.65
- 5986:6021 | -0.4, 7.18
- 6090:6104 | -0.5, 7.14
